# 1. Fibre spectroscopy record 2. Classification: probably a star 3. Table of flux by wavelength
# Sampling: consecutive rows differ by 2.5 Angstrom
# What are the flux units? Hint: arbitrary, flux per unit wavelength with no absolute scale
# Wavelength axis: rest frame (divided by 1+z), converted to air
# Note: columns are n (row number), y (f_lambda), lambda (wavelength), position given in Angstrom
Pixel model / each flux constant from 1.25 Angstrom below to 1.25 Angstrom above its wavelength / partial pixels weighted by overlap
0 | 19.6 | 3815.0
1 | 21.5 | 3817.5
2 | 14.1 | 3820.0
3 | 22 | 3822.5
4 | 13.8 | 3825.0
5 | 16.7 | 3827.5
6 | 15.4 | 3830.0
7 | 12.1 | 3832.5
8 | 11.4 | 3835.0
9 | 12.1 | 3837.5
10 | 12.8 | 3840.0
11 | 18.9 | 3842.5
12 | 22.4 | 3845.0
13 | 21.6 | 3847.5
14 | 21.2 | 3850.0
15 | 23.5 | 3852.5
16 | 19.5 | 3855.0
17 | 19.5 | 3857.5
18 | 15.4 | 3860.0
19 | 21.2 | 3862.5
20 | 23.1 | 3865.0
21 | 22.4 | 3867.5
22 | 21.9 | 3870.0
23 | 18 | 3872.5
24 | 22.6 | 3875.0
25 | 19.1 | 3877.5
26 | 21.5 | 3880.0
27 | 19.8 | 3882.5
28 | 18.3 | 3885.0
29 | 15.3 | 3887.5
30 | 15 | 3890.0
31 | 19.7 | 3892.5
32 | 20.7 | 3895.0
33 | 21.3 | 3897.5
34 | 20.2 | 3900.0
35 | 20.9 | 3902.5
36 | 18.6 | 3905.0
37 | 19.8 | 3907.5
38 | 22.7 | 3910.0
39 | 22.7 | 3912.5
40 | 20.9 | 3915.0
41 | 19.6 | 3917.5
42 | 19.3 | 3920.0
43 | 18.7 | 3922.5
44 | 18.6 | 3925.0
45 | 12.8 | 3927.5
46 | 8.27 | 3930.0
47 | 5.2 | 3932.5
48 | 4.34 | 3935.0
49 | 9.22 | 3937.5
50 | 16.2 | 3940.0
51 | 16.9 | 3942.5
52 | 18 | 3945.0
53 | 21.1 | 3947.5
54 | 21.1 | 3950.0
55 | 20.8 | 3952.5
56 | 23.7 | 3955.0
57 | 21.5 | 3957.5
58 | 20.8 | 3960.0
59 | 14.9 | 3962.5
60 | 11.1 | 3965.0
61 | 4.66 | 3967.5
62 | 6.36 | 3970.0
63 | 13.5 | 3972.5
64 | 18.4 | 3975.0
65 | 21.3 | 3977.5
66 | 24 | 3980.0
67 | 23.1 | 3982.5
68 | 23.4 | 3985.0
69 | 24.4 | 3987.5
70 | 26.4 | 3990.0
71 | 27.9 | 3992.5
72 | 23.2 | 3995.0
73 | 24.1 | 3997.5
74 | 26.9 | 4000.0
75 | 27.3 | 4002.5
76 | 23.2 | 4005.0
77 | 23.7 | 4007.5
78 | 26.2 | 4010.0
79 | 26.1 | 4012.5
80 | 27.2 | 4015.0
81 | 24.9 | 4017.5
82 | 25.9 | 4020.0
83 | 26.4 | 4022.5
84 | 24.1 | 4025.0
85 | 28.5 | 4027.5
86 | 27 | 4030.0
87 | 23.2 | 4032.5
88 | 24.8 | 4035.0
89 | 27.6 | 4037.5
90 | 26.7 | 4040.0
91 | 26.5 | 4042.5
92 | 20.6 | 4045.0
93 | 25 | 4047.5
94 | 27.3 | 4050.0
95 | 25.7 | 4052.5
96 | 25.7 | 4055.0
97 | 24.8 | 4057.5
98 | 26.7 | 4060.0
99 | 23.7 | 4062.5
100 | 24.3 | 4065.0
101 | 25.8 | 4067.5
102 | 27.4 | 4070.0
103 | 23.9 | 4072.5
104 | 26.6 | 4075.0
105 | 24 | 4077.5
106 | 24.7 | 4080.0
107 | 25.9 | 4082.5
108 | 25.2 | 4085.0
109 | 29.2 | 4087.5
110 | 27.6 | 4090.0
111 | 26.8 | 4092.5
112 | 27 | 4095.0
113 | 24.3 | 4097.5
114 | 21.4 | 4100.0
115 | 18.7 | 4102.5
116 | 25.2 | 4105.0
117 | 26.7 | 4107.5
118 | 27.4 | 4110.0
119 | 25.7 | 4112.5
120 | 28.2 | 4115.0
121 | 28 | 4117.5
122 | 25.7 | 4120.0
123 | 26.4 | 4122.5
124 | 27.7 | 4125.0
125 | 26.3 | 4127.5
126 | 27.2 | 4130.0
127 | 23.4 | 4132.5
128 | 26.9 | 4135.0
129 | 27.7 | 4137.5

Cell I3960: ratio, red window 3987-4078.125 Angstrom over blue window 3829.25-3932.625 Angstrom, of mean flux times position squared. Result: 1.48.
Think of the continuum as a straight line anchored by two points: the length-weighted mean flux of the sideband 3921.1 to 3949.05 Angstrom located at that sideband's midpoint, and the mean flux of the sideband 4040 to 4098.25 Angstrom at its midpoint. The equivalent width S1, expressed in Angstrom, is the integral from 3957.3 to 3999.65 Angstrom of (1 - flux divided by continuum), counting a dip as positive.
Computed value -4.1 Angstrom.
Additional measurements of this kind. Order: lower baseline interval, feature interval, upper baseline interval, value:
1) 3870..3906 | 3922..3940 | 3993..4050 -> 8.67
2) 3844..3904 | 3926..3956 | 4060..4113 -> 9.75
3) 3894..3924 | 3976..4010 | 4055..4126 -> -2.50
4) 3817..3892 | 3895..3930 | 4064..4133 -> 1.35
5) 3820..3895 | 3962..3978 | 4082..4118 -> 6.93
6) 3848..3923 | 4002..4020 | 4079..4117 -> -1.60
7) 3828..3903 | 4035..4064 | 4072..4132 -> -1.41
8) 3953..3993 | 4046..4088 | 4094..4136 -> -3.91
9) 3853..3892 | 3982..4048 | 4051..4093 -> -3.83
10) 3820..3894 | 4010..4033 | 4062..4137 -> -2.59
